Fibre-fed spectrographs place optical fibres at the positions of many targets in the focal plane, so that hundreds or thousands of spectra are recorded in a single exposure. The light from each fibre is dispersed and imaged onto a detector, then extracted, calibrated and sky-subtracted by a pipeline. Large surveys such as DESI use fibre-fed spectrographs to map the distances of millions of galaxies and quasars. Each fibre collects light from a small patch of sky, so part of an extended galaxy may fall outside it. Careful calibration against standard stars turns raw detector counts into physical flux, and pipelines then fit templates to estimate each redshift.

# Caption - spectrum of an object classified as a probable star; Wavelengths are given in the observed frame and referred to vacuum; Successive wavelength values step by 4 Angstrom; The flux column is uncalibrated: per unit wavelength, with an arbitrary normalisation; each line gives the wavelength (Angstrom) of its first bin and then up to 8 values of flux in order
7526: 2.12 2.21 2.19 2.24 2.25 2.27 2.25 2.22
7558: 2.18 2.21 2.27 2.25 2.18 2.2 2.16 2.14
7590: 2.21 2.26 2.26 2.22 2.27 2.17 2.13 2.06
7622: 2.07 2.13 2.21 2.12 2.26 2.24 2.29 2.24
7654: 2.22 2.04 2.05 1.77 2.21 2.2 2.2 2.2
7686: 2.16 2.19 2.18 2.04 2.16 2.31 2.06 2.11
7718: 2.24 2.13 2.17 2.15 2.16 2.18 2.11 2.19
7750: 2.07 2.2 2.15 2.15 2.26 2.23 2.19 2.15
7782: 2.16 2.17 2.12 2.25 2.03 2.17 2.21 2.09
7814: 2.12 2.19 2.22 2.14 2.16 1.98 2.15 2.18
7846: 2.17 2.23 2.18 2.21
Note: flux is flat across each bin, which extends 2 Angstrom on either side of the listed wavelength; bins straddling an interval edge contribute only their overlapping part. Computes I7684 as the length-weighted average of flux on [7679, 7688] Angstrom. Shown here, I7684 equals 2.18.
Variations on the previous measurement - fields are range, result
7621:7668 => 2.14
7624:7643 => 2.19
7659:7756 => 2.14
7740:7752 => 2.12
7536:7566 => 2.23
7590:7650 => 2.19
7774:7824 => 2.16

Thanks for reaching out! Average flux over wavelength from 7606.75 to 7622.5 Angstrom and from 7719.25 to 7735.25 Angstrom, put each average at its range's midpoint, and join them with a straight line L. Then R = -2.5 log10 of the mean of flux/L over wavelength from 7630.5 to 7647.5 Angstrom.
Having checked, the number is -0.05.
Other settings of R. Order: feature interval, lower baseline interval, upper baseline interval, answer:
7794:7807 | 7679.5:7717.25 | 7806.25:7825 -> 0.006 mag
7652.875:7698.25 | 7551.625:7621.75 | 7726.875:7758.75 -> 0.024 mag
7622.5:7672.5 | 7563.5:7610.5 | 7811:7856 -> 0.028 mag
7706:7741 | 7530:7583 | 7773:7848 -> 0.008 mag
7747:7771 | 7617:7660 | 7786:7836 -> -0.012 mag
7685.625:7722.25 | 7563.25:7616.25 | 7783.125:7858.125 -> 0.011 mag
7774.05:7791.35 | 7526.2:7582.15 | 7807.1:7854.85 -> 0.004 mag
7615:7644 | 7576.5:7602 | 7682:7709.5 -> 0.019 mag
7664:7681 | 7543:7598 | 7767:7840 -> 0.045 mag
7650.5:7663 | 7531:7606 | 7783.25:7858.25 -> 0.037 mag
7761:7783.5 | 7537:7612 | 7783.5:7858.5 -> -0.012 mag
